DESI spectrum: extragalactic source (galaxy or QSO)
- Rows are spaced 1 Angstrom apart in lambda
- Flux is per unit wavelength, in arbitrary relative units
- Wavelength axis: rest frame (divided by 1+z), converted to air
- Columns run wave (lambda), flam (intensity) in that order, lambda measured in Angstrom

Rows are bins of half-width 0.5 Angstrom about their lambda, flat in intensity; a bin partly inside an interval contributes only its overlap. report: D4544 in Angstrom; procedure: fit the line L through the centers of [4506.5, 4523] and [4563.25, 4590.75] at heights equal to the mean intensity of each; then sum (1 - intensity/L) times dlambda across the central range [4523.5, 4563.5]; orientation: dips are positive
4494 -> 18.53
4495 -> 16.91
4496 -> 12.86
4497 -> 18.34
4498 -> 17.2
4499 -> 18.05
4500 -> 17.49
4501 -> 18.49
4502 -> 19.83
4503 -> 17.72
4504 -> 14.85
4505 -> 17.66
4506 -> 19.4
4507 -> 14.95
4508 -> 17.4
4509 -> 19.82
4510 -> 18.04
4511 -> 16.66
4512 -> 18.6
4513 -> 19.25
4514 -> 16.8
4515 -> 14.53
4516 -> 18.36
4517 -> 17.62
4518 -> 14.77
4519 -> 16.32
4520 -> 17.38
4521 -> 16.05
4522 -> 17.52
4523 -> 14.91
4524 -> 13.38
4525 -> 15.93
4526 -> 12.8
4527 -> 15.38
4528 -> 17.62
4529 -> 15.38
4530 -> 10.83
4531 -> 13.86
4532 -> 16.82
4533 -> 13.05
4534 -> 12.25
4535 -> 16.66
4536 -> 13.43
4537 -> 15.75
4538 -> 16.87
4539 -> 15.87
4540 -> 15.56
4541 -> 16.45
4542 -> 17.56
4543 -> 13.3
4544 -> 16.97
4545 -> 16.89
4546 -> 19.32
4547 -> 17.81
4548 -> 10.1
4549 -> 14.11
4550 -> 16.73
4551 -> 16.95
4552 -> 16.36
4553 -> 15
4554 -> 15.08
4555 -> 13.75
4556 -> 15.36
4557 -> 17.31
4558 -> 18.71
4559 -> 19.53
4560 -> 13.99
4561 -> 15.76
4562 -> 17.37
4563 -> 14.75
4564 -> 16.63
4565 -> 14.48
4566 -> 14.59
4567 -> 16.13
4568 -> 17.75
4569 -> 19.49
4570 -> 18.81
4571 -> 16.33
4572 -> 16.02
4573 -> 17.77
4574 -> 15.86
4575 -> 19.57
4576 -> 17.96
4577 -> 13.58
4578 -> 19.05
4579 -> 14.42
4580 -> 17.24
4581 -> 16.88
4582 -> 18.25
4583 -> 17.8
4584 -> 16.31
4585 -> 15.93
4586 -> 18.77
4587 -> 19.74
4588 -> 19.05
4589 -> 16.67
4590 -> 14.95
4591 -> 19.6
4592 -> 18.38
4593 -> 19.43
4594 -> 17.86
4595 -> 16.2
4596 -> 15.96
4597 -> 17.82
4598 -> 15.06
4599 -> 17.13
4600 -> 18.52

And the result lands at 3.6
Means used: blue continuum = 17.1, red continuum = 17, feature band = 15.5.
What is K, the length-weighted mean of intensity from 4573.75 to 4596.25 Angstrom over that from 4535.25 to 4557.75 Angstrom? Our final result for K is 1.10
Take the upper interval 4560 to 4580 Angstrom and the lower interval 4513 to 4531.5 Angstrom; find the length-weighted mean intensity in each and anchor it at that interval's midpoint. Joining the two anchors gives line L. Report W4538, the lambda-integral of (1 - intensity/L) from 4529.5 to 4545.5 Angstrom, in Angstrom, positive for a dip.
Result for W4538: 0.8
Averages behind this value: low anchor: 15.6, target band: 15.1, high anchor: 16.6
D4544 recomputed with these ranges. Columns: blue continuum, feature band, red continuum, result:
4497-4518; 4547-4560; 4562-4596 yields 1.16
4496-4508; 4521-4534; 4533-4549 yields 1.16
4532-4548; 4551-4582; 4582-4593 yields 0.61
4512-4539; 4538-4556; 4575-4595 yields 0.54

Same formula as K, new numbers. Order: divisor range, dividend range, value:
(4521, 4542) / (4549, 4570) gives 1.08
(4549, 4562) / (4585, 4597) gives 1.10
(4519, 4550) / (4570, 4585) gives 1.10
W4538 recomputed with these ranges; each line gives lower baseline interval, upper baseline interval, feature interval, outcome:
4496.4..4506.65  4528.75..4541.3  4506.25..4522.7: -0.5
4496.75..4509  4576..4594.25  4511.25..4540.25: 3.2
